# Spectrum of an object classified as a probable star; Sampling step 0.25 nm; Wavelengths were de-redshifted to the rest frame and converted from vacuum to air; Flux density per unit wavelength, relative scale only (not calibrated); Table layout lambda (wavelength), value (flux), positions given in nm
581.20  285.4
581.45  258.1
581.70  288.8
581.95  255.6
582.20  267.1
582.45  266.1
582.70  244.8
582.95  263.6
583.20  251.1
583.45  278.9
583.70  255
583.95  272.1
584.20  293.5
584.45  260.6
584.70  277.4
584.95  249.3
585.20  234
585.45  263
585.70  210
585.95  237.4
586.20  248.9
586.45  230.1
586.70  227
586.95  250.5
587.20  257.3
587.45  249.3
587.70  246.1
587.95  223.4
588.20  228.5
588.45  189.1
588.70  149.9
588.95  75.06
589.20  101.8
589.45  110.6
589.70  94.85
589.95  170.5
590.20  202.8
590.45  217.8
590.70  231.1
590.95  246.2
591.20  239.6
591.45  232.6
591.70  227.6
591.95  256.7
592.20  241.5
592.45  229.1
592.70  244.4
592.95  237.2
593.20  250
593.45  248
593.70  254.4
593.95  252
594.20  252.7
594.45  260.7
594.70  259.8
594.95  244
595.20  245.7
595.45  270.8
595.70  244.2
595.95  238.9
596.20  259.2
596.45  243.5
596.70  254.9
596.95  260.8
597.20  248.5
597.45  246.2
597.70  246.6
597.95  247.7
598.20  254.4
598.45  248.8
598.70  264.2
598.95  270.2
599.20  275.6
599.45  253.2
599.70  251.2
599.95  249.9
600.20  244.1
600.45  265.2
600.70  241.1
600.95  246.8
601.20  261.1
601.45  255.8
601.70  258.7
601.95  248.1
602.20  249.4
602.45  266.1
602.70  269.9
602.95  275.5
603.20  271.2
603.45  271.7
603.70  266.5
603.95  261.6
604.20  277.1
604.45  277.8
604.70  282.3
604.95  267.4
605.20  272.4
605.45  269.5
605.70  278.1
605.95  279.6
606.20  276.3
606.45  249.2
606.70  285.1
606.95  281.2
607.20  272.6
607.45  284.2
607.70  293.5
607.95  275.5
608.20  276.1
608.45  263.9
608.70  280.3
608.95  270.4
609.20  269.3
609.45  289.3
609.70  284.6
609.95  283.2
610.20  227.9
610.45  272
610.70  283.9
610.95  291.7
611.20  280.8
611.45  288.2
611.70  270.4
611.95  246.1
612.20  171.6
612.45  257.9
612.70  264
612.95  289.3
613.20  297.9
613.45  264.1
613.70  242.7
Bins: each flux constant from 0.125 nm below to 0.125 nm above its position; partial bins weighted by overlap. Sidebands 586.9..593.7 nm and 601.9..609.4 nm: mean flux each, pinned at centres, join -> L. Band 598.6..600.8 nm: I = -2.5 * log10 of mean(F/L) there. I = -0.04 mag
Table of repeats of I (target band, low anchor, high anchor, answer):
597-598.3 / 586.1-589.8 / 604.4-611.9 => -0.08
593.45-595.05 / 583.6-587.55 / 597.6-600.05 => 0.00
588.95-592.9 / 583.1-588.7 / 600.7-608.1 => 0.25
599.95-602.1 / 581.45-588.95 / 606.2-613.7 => 0.04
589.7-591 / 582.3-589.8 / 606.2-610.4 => 0.17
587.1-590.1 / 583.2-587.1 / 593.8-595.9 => 0.40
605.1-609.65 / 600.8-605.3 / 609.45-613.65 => -0.04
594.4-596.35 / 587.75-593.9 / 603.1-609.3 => -0.12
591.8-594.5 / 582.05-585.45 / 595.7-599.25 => 0.04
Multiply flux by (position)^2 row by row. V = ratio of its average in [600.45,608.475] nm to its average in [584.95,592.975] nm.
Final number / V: 1.3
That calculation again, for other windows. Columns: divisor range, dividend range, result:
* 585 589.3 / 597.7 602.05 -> 1.24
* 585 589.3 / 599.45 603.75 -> 1.27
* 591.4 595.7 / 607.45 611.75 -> 1.18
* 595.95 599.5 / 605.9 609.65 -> 1.12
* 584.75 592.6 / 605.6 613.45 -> 1.37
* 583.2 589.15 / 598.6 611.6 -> 1.23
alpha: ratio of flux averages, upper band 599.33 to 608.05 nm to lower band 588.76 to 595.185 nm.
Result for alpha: 1.24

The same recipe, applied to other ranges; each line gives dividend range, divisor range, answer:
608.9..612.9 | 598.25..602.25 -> 1.04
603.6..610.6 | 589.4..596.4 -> 1.18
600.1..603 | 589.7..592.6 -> 1.16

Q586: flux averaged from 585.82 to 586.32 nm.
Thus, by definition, 243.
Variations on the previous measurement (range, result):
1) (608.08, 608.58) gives 270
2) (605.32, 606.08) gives 276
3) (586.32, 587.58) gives 243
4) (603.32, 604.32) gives 269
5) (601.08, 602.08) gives 256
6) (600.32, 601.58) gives 254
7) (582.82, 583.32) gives 257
